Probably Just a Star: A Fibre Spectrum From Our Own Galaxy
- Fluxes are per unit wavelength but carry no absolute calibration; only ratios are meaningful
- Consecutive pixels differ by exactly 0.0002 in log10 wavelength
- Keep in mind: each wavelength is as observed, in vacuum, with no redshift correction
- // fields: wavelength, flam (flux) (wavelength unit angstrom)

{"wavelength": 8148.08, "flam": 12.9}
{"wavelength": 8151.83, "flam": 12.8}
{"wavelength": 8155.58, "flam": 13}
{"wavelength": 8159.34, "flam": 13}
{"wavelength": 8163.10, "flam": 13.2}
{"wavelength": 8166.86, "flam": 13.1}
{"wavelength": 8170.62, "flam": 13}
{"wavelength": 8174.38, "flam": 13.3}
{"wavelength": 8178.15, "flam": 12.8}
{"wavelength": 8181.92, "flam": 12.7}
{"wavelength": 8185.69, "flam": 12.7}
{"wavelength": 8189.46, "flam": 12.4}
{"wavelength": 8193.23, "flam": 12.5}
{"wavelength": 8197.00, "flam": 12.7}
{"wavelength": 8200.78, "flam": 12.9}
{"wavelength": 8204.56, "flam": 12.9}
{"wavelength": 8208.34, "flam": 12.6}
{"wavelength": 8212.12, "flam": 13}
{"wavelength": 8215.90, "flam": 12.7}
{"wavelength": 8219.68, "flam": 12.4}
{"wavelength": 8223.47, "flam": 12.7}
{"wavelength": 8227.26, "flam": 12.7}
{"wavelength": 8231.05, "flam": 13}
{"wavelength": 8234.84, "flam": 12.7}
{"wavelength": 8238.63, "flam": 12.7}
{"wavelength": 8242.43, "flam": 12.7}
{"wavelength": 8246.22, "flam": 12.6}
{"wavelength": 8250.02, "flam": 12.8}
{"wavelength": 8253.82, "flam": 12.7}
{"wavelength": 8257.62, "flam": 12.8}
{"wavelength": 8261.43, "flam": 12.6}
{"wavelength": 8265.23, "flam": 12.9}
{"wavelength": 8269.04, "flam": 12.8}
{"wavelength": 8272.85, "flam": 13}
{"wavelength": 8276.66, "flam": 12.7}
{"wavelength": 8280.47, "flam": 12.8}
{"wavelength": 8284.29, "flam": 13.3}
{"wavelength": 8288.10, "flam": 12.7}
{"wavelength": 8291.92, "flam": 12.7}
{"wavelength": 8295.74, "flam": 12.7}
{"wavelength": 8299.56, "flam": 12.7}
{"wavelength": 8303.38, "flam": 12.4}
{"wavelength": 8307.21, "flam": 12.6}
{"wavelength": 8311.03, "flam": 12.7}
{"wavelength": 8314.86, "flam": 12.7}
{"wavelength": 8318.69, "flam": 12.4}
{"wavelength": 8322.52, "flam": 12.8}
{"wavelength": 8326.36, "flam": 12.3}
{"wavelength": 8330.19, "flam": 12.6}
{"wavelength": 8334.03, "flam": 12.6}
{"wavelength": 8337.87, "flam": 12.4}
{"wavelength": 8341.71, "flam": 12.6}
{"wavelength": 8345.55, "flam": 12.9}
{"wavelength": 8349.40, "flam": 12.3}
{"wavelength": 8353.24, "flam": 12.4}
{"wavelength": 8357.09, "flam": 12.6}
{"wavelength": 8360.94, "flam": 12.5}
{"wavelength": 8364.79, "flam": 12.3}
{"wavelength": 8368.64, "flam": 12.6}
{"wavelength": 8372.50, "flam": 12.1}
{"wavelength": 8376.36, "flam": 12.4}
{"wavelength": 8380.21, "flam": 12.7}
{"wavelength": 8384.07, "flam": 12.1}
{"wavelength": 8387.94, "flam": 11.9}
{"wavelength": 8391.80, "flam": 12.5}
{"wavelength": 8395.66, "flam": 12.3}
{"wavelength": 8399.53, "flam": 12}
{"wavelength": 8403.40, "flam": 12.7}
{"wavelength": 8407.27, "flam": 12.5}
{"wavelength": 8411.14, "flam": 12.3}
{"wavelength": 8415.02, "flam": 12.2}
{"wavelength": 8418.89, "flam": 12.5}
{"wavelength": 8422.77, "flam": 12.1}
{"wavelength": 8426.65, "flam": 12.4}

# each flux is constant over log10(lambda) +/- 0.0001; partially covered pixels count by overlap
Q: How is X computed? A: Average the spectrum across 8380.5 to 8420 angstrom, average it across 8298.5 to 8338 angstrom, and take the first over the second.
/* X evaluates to 1.0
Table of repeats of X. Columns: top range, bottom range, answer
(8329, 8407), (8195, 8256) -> 0.98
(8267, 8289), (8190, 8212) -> 1.01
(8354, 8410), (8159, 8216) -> 0.96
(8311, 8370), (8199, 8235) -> 0.98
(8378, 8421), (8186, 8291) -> 0.97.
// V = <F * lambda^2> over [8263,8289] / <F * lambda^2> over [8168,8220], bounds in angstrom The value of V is 1.0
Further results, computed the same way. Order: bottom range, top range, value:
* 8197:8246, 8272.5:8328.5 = 1.02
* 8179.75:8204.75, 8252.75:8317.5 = 1.03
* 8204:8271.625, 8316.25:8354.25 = 1.01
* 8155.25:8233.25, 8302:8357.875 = 1.01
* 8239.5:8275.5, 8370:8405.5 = 0.99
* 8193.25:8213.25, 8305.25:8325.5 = 1.01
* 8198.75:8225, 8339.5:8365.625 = 1.02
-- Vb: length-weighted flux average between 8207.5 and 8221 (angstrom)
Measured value 12.7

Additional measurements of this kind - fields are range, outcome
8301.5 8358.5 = 12.6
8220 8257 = 12.7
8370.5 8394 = 12.3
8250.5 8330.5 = 12.7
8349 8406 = 12.4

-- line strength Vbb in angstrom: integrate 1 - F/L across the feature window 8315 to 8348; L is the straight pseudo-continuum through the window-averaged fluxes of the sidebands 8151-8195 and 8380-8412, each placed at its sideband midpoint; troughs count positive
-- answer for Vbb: -0.3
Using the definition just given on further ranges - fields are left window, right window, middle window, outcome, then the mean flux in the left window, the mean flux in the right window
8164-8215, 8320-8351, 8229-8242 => -0.1 angstrom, 12.8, 12.6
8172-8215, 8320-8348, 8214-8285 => -0.3 angstrom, 12.8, 12.6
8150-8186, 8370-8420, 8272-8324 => -0.5 angstrom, 13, 12.3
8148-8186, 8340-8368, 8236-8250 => 0.1 angstrom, 13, 12.5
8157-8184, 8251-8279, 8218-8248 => 0.4 angstrom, 13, 12.8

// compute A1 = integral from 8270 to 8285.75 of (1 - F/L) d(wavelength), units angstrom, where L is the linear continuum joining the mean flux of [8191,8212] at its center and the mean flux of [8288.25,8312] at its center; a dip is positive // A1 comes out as -0.34 angstrom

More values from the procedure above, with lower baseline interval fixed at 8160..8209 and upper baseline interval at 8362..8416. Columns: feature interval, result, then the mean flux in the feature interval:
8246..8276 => -0.3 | 12.8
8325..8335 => 0.0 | 12.5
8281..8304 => -0.4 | 12.8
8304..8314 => -0.1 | 12.6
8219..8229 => 0.1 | 12.6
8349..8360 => 0.0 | 12.5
